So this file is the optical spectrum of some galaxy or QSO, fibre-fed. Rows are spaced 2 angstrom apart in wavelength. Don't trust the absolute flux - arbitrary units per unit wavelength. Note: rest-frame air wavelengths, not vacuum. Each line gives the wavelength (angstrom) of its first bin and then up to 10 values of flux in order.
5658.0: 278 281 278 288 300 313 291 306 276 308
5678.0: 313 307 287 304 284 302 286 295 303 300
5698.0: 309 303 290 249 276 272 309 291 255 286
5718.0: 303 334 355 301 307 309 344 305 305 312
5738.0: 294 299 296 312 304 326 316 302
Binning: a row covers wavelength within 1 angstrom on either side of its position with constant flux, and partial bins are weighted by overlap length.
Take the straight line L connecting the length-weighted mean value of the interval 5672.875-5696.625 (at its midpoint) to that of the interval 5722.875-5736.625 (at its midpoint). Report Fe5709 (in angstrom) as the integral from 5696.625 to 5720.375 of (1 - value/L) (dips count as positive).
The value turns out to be 1.3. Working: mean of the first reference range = 297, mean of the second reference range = 312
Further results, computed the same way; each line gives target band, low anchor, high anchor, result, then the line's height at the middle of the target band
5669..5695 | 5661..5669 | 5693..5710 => -0.4 angstrom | 292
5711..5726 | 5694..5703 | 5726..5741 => 0.1 angstrom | 306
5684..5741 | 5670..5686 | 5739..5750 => 0.8 angstrom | 304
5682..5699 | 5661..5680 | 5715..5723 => 0.5 angstrom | 307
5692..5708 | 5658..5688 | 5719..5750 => 0.7 angstrom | 303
